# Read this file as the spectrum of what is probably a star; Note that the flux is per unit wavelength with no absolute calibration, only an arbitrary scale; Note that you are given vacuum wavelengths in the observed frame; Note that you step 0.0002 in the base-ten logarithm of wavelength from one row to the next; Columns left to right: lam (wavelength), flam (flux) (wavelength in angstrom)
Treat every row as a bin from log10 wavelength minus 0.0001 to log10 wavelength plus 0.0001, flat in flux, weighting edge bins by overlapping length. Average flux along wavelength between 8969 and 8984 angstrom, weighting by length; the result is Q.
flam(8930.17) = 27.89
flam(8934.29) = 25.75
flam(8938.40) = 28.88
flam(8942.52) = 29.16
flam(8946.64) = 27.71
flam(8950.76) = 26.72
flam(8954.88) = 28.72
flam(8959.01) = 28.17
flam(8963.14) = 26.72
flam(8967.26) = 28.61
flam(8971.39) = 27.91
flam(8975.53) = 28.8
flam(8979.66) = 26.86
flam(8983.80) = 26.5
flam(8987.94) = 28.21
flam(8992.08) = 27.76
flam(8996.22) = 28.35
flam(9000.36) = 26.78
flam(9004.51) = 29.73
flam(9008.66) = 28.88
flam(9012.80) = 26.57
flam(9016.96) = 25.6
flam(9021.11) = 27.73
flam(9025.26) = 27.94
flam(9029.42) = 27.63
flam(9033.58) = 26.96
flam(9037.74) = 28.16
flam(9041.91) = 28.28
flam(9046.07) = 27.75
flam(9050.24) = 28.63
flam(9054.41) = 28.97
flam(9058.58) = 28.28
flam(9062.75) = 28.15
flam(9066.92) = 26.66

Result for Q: 27.7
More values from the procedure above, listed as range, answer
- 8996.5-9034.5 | 27.6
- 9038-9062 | 28.3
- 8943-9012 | 27.9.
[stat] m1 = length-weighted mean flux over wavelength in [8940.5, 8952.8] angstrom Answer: 27.9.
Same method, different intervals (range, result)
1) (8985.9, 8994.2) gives 28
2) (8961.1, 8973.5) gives 27.8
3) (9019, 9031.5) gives 27.8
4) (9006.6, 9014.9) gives 27.7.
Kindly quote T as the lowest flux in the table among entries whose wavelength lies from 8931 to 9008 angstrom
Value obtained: 25.75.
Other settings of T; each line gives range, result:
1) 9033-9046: 26.96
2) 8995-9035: 25.6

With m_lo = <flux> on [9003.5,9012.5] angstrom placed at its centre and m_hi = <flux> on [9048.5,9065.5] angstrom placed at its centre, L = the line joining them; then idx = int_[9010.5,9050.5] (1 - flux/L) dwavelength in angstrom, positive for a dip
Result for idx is 1.56 angstrom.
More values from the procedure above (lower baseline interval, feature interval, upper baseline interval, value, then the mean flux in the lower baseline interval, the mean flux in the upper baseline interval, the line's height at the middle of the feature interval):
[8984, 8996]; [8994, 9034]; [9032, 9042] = 0.18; 27.8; 27.7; 27.8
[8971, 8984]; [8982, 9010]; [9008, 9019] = -0.88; 27.6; 26.8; 27.2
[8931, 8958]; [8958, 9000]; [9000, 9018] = 0.02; 27.8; 27.7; 27.8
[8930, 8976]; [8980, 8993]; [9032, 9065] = 0.28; 27.9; 28.2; 28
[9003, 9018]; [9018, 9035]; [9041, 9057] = 0.34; 27.8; 28.4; 28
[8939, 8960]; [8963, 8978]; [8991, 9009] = 0.03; 28.1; 28.3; 28.2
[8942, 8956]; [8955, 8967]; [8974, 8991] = -0.01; 27.9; 27.6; 27.8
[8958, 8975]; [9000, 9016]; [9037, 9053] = 0.07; 27.9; 28.2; 28.1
